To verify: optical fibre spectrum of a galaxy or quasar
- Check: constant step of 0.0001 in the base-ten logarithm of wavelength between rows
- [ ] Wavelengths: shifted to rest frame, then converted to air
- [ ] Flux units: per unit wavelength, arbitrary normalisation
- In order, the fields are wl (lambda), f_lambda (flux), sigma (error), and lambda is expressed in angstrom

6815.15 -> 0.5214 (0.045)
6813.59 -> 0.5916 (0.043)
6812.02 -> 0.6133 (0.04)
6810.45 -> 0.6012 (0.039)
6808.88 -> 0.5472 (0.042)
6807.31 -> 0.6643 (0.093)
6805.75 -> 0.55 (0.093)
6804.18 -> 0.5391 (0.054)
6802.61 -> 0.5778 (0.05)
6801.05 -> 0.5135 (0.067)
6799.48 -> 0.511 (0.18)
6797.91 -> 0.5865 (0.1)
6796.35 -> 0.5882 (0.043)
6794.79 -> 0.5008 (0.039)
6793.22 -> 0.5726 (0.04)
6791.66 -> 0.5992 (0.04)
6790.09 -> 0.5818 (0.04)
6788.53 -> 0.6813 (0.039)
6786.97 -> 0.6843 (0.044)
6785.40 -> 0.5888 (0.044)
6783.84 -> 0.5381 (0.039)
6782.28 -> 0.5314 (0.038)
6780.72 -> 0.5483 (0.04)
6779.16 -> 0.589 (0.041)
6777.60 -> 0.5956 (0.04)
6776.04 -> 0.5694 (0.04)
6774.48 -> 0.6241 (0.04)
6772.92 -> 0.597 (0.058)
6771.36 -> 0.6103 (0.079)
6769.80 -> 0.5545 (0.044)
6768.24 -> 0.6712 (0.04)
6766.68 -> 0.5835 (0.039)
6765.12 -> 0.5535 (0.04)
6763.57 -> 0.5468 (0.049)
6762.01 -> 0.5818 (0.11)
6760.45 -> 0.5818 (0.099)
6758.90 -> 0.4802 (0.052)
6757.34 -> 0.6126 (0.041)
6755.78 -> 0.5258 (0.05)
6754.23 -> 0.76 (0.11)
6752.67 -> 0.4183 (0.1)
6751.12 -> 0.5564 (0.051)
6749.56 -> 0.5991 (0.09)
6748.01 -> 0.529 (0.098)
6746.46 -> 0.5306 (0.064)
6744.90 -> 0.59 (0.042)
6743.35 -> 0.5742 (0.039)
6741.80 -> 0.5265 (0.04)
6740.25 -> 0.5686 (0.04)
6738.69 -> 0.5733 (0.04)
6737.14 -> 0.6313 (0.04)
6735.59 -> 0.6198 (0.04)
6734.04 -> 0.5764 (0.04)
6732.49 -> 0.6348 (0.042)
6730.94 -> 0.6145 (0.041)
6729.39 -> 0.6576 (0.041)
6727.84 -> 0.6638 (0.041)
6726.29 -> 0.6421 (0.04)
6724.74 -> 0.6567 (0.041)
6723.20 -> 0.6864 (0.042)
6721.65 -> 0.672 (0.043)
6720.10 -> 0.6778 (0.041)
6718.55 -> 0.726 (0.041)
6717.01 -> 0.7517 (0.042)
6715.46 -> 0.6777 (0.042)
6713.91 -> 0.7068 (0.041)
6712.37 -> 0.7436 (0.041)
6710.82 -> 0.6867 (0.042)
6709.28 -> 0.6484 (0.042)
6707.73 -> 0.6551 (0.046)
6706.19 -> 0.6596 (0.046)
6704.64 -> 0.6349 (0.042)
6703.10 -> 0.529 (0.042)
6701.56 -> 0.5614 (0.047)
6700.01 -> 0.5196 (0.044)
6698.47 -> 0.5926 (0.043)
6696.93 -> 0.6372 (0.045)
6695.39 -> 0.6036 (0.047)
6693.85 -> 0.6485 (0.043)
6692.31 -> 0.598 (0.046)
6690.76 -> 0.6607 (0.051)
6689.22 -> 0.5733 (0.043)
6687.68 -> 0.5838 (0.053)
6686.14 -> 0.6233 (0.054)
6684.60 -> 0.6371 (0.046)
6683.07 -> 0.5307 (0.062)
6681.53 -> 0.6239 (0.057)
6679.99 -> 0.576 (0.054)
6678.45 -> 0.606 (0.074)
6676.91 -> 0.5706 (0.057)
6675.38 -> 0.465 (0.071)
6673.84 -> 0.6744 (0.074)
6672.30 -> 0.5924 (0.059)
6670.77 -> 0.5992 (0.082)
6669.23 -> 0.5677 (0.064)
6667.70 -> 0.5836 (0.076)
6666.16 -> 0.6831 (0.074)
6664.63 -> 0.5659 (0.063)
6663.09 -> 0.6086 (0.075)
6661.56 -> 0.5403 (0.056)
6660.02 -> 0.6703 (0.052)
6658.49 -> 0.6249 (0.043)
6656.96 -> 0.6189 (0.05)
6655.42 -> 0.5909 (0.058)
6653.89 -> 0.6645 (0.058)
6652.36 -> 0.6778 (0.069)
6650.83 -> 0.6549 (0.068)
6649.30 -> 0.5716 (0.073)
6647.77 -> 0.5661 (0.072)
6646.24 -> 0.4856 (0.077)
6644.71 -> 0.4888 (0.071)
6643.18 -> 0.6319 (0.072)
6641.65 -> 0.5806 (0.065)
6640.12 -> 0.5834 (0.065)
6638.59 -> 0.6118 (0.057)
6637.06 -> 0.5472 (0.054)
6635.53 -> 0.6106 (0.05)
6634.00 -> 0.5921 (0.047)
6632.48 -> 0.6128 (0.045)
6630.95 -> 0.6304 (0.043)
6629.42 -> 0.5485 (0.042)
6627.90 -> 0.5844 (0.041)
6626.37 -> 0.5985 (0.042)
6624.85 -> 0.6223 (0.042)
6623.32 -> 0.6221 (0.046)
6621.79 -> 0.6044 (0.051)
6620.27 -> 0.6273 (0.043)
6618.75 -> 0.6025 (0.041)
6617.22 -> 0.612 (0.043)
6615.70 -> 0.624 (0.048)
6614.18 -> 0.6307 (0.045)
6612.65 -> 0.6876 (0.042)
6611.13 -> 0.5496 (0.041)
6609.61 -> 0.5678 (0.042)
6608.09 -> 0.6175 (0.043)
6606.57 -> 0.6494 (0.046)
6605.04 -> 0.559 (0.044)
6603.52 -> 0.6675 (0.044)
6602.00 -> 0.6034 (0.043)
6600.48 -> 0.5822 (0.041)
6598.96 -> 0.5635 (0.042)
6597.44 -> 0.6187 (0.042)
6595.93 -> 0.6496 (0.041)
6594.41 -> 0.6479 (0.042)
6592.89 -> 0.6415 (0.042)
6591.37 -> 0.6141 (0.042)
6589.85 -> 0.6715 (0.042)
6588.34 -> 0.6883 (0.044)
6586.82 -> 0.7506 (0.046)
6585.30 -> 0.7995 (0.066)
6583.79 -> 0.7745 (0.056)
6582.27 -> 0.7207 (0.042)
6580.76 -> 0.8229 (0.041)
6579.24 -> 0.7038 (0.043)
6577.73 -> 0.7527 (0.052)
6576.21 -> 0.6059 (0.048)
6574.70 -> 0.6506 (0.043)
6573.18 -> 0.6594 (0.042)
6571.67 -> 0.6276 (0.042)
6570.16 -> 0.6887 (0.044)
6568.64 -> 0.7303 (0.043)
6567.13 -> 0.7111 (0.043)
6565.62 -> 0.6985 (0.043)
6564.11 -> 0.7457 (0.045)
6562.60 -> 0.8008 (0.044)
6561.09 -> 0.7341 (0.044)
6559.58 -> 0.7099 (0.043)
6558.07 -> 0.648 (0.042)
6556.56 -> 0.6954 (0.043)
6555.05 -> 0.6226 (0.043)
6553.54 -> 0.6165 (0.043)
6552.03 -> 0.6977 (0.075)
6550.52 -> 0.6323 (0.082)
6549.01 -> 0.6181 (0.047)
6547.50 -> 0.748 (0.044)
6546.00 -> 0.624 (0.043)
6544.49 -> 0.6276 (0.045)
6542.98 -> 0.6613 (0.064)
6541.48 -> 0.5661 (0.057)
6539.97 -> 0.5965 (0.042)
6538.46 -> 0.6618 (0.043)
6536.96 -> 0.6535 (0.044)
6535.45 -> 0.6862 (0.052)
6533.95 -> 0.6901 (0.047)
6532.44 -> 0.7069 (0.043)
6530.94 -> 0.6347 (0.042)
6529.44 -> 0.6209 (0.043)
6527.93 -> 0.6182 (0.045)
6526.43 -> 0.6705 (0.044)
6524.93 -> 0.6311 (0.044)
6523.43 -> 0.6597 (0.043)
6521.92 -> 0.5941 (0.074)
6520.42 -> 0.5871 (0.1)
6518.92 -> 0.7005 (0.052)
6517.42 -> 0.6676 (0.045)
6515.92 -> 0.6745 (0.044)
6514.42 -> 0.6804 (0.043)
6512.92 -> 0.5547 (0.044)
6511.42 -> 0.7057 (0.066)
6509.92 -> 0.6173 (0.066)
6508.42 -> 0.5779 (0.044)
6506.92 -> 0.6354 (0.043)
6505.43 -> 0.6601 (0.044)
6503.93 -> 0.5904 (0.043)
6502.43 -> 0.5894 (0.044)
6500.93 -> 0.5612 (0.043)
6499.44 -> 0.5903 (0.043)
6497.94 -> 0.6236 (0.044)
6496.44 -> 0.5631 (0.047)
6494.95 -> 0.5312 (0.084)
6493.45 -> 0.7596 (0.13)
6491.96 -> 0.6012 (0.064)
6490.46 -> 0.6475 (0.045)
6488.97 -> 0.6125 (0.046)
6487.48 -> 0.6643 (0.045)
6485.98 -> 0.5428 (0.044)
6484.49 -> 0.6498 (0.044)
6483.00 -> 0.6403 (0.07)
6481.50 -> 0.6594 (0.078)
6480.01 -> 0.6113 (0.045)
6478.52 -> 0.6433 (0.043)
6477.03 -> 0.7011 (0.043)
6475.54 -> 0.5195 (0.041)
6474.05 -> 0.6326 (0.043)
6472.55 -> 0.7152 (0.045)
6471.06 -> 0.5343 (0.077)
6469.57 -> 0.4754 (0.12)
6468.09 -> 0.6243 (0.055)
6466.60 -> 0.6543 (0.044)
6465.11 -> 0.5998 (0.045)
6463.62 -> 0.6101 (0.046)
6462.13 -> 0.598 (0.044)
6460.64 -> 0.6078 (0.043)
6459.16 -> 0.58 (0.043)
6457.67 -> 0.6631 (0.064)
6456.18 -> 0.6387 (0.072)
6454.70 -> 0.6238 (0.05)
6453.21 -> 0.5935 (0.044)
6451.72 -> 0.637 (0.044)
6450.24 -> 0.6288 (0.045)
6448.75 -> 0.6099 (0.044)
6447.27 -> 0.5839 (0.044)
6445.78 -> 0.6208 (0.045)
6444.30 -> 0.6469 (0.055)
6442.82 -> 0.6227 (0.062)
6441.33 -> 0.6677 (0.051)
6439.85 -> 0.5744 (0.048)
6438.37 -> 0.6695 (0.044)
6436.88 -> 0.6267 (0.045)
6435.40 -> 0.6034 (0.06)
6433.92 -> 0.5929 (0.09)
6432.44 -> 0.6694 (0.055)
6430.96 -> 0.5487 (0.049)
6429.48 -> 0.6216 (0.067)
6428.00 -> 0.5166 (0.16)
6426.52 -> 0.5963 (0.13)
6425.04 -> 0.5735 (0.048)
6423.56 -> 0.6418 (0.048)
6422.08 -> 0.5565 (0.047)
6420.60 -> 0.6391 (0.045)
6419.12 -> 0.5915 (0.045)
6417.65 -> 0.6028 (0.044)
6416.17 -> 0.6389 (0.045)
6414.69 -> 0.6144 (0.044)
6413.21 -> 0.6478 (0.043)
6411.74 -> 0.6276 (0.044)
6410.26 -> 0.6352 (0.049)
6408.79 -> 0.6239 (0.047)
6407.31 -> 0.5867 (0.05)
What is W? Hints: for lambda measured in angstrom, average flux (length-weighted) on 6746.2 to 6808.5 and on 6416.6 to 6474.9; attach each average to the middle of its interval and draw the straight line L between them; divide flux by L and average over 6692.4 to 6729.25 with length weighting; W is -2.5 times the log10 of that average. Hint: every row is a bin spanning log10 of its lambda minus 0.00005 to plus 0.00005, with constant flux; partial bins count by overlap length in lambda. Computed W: -0.12 mag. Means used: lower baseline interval 0.61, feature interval 0.651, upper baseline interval 0.576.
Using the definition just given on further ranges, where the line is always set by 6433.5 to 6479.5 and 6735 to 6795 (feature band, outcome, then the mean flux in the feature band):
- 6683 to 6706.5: -0.02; 0.601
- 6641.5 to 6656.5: 0.00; 0.592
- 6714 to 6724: -0.19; 0.699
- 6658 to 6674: -0.03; 0.607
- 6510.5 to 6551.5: -0.07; 0.647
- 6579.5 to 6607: -0.12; 0.669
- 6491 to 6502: 0.01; 0.605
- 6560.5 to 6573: -0.18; 0.715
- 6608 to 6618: -0.03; 0.612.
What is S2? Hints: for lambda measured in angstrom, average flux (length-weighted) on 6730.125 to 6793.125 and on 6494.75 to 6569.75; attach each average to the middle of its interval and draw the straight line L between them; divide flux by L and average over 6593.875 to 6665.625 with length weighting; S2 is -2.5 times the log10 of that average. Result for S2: 0.03 mag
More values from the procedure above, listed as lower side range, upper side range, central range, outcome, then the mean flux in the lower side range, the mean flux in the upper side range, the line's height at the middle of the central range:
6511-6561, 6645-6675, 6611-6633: 0.011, 0.651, 0.604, 0.618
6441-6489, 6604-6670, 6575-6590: -0.199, 0.618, 0.602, 0.607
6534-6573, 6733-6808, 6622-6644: 0.069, 0.672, 0.577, 0.637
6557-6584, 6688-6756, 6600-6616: 0.124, 0.709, 0.621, 0.687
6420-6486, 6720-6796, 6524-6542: -0.066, 0.613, 0.592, 0.608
